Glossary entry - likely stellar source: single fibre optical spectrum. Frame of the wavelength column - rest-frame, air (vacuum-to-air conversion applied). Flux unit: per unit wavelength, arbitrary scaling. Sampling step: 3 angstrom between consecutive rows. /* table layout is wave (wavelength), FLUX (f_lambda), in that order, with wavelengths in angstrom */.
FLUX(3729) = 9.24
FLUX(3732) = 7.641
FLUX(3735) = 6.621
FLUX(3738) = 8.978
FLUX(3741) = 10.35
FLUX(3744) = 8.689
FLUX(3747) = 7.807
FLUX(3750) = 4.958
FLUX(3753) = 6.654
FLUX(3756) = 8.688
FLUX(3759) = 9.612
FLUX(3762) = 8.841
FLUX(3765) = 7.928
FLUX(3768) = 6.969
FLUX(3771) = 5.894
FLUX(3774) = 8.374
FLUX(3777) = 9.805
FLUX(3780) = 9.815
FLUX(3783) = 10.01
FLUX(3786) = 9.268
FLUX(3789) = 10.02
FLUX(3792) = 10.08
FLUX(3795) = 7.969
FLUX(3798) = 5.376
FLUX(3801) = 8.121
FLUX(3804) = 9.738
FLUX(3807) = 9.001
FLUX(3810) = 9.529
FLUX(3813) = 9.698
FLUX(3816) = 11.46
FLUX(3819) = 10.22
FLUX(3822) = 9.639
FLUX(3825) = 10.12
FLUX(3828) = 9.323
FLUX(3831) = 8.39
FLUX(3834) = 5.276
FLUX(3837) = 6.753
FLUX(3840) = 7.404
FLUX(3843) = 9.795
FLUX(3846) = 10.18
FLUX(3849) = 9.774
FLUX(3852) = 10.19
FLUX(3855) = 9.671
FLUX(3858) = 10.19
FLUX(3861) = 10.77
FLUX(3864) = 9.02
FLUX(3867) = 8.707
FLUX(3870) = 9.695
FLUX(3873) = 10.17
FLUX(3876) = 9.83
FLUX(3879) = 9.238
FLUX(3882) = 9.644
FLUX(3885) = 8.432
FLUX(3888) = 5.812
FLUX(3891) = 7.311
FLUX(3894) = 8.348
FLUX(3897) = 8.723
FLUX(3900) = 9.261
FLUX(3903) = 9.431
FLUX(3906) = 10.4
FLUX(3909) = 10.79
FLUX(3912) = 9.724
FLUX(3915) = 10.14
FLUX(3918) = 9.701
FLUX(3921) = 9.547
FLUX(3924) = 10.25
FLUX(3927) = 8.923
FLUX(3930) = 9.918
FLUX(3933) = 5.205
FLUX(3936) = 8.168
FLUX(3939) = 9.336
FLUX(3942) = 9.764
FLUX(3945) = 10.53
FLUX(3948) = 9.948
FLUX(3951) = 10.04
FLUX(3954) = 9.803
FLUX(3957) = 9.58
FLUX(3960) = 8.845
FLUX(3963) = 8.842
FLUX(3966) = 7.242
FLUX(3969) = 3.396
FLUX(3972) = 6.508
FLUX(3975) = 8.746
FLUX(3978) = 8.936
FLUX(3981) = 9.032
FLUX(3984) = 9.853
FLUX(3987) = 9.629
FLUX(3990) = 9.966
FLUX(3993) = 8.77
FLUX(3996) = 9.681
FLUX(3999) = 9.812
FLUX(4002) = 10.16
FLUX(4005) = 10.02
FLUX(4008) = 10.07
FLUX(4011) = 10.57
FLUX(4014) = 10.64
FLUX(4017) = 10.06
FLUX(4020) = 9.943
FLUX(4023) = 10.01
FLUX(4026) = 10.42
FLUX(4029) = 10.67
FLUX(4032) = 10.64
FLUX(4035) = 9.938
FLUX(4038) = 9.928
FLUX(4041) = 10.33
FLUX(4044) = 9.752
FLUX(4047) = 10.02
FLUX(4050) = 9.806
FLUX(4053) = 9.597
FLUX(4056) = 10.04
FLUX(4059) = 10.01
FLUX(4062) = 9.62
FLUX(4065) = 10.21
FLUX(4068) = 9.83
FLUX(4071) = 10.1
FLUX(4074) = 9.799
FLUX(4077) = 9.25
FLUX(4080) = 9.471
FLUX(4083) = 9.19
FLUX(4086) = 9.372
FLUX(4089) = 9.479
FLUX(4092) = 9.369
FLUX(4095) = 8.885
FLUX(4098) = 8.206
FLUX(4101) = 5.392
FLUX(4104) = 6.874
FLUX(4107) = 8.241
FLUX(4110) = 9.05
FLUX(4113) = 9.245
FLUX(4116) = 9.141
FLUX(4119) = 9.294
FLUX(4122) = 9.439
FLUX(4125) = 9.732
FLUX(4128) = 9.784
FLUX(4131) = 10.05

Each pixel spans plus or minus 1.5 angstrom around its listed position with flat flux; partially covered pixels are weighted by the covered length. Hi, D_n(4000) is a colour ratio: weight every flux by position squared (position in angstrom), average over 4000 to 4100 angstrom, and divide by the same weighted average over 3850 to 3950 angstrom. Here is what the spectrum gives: 1.1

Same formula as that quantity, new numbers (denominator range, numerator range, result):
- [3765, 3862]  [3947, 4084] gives 1.18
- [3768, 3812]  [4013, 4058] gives 1.31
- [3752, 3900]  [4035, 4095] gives 1.23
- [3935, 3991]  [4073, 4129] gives 1.08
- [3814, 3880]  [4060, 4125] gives 1.09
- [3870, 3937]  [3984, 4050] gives 1.17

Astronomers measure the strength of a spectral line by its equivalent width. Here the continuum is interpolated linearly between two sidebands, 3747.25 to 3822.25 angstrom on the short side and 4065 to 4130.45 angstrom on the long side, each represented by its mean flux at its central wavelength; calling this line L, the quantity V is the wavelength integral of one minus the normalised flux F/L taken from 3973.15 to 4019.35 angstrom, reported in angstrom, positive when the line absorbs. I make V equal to -4.0 angstrom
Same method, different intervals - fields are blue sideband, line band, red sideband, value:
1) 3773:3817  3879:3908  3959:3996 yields 0.26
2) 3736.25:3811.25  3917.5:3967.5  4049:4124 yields -1.67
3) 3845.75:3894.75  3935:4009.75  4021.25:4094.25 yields 3.85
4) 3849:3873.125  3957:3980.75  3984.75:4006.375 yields 4.93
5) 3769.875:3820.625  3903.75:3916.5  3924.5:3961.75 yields -1.44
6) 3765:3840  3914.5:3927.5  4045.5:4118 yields -1.19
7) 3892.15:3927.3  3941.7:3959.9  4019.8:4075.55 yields -0.26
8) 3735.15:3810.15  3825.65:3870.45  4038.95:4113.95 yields -1.89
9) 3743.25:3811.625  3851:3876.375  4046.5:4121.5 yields -3.48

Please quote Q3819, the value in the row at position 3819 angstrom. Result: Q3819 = 10.22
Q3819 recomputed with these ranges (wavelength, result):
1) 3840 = 7.404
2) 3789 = 10.02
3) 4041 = 10.33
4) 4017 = 10.06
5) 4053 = 9.597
